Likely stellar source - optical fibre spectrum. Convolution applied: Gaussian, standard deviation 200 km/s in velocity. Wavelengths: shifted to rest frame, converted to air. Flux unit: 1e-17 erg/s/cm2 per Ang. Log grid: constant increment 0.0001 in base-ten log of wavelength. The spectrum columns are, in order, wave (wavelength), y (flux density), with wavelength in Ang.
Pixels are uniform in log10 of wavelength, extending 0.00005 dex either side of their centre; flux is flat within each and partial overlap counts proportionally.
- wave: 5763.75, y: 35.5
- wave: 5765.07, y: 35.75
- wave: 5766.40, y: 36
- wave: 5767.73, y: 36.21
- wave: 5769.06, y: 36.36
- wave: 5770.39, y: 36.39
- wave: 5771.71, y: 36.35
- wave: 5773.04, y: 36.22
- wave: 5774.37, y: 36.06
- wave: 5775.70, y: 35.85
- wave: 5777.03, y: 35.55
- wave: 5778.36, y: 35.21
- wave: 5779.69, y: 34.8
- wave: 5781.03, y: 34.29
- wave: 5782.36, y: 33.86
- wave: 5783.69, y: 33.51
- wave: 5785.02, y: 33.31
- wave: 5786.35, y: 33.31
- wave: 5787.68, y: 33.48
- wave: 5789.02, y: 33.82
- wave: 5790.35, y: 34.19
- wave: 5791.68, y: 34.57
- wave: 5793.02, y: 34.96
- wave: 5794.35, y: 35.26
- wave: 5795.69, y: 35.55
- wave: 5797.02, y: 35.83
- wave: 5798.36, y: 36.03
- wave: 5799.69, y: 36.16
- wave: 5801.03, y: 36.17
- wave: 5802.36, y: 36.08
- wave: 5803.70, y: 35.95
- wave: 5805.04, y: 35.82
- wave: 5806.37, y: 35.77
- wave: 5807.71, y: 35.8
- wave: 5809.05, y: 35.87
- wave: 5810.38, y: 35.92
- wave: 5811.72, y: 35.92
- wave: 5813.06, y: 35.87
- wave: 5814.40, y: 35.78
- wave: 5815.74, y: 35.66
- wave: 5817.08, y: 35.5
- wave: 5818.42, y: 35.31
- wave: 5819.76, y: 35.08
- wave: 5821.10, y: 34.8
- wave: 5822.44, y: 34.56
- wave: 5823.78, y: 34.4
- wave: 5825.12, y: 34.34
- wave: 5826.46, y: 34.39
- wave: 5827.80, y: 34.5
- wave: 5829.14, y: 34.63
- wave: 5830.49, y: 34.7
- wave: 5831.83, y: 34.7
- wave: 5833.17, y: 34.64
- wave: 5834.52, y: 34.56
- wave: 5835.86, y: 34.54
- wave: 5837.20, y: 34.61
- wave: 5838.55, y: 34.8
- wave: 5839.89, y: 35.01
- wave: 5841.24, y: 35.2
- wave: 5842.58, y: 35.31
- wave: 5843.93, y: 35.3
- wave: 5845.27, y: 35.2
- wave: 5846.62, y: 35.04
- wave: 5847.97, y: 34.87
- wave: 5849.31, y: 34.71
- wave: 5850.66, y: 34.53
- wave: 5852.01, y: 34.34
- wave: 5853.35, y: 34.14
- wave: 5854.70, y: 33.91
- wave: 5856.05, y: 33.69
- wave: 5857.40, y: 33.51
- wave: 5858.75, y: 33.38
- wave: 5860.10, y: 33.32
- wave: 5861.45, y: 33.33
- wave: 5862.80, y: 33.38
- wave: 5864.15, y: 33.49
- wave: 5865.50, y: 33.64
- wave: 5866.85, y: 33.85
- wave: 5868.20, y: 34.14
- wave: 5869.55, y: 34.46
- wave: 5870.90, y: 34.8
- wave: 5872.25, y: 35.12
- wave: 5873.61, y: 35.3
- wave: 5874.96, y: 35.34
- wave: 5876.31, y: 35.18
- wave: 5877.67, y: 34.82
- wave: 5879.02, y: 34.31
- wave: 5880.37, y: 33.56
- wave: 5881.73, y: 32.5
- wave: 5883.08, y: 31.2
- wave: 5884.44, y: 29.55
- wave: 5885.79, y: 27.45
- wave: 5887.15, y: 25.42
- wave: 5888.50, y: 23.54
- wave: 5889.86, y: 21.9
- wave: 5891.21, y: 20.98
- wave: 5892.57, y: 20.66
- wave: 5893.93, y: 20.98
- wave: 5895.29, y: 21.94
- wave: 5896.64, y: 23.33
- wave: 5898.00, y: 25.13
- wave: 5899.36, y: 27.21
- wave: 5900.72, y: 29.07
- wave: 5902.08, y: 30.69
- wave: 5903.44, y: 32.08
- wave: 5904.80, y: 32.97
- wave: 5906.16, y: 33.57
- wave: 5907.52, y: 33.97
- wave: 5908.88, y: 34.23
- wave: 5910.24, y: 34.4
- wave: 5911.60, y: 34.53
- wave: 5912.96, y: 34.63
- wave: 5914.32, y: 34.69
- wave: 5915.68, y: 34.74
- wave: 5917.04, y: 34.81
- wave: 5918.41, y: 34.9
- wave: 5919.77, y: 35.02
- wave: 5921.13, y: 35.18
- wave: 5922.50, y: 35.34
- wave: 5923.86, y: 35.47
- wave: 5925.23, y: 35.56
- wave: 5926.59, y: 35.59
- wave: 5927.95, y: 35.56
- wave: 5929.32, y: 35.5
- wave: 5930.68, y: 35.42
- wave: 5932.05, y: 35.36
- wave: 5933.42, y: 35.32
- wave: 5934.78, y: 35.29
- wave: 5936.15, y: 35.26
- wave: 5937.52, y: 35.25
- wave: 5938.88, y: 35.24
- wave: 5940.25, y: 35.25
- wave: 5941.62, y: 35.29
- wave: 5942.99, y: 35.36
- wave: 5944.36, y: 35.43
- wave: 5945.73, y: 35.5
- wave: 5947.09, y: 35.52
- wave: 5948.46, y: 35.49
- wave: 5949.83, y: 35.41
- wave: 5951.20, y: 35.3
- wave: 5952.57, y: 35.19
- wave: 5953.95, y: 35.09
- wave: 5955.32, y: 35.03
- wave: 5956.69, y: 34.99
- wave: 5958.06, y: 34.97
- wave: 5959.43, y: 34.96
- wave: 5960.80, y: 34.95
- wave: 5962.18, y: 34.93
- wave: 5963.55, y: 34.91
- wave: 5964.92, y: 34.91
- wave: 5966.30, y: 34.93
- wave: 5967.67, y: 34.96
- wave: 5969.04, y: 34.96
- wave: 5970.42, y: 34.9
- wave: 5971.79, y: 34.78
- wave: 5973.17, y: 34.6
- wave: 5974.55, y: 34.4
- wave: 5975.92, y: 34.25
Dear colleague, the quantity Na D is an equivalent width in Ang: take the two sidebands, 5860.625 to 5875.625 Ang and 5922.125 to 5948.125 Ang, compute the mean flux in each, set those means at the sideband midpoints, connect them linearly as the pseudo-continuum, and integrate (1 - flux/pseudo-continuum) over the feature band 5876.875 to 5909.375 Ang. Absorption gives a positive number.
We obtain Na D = 5.9 Ang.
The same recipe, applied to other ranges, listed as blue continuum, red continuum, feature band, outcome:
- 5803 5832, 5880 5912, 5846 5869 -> -1.7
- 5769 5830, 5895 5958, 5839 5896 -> 4.2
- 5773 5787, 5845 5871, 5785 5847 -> -1.3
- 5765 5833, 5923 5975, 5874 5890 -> 2.0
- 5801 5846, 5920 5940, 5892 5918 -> 3.7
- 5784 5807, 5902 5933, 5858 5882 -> 0.5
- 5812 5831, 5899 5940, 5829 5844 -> 0.0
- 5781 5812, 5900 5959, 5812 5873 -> 0.7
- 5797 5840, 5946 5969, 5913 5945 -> -0.1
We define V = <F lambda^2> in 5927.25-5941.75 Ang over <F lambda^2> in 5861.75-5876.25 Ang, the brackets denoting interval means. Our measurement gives 1.05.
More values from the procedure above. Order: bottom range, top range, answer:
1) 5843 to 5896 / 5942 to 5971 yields 1.14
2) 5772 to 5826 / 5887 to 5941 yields 0.94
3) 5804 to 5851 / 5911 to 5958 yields 1.04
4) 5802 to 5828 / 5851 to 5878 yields 0.98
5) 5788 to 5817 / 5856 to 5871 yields 0.97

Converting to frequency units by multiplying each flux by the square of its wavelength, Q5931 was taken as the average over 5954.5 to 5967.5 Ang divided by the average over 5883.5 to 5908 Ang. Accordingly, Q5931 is 1.3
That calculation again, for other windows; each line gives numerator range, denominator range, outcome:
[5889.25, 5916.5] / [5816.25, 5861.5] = 0.86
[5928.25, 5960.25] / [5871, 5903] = 1.26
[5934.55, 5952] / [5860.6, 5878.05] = 1.06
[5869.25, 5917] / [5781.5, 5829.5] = 0.89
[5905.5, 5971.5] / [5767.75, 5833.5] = 1.04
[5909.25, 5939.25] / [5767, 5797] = 1.05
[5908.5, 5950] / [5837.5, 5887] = 1.06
